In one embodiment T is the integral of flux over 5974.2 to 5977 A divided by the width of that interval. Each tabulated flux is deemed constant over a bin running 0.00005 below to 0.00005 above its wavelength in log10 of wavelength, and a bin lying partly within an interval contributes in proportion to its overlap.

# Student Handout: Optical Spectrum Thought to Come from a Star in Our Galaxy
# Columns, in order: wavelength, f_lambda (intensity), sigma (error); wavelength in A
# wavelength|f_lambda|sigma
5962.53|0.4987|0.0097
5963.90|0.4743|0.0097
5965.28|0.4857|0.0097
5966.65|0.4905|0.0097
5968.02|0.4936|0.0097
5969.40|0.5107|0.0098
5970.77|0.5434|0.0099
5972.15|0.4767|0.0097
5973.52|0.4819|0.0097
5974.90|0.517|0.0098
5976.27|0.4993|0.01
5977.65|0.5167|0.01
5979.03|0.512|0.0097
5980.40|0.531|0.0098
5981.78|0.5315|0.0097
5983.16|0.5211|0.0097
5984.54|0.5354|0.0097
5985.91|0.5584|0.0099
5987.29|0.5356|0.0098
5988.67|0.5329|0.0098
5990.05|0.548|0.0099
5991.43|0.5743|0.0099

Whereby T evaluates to 0.508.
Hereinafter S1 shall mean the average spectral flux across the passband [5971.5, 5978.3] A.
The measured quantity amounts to 0.499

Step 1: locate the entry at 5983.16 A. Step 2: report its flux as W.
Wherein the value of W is 0.5211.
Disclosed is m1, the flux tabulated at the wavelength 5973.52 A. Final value 0.4819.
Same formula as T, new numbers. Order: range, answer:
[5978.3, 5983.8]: 0.524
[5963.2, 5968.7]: 0.486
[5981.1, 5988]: 0.536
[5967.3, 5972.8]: 0.506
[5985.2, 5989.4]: 0.543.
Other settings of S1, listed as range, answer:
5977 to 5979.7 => 0.514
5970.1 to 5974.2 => 0.501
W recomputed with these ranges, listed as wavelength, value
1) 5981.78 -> 0.5315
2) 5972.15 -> 0.4767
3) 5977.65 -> 0.5167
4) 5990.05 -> 0.548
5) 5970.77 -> 0.5434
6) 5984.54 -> 0.5354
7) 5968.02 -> 0.4936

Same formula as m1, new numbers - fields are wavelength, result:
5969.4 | 0.5107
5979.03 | 0.512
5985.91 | 0.5584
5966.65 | 0.4905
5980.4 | 0.531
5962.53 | 0.4987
